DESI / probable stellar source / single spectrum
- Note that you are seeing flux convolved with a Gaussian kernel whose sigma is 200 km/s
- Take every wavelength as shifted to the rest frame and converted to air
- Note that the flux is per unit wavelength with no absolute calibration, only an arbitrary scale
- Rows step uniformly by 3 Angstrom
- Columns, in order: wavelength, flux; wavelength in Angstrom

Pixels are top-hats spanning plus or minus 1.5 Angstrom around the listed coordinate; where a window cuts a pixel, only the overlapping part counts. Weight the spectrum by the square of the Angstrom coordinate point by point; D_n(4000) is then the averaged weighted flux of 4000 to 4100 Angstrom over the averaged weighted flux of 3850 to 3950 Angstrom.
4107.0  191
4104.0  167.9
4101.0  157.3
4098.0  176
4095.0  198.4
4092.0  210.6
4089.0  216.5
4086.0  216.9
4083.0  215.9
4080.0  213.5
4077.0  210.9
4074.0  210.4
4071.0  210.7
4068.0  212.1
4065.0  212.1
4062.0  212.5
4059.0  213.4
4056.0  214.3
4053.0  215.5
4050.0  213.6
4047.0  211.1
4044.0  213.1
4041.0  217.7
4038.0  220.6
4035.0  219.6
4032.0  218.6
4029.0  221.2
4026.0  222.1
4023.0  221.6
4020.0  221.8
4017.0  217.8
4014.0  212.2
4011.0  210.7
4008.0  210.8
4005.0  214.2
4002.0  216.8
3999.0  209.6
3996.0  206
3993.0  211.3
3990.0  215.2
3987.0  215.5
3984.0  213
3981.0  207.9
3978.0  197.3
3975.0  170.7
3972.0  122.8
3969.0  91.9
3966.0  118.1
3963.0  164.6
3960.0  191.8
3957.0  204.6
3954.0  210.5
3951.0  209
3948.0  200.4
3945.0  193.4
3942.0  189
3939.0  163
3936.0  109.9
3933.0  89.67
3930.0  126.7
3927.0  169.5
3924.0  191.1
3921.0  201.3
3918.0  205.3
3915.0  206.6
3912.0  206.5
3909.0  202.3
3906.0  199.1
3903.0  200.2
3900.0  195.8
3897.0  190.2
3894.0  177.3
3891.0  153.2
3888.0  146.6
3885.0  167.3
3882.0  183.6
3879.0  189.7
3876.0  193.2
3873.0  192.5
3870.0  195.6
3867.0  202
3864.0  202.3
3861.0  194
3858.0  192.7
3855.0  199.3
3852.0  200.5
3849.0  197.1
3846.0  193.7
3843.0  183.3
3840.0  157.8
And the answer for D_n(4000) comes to 1.26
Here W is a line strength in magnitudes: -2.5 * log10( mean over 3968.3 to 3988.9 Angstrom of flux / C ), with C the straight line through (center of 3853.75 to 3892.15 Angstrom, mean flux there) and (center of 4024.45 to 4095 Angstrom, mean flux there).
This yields 0.138 mag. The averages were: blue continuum 186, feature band 178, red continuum 215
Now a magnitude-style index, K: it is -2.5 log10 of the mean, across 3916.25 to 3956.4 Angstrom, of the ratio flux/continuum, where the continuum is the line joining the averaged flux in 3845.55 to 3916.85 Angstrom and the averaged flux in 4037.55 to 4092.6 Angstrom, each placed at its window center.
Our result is 0.14 mag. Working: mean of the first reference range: 191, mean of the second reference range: 214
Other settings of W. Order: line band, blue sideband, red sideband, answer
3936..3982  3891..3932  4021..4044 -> 0.156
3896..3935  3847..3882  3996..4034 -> 0.113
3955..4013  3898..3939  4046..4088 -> 0.021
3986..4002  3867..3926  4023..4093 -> -0.036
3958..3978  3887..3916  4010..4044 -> 0.343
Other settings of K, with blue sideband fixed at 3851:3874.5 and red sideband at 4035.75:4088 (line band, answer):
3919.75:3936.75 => 0.334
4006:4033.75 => -0.035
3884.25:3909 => 0.112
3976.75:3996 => -0.012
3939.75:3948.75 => 0.071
